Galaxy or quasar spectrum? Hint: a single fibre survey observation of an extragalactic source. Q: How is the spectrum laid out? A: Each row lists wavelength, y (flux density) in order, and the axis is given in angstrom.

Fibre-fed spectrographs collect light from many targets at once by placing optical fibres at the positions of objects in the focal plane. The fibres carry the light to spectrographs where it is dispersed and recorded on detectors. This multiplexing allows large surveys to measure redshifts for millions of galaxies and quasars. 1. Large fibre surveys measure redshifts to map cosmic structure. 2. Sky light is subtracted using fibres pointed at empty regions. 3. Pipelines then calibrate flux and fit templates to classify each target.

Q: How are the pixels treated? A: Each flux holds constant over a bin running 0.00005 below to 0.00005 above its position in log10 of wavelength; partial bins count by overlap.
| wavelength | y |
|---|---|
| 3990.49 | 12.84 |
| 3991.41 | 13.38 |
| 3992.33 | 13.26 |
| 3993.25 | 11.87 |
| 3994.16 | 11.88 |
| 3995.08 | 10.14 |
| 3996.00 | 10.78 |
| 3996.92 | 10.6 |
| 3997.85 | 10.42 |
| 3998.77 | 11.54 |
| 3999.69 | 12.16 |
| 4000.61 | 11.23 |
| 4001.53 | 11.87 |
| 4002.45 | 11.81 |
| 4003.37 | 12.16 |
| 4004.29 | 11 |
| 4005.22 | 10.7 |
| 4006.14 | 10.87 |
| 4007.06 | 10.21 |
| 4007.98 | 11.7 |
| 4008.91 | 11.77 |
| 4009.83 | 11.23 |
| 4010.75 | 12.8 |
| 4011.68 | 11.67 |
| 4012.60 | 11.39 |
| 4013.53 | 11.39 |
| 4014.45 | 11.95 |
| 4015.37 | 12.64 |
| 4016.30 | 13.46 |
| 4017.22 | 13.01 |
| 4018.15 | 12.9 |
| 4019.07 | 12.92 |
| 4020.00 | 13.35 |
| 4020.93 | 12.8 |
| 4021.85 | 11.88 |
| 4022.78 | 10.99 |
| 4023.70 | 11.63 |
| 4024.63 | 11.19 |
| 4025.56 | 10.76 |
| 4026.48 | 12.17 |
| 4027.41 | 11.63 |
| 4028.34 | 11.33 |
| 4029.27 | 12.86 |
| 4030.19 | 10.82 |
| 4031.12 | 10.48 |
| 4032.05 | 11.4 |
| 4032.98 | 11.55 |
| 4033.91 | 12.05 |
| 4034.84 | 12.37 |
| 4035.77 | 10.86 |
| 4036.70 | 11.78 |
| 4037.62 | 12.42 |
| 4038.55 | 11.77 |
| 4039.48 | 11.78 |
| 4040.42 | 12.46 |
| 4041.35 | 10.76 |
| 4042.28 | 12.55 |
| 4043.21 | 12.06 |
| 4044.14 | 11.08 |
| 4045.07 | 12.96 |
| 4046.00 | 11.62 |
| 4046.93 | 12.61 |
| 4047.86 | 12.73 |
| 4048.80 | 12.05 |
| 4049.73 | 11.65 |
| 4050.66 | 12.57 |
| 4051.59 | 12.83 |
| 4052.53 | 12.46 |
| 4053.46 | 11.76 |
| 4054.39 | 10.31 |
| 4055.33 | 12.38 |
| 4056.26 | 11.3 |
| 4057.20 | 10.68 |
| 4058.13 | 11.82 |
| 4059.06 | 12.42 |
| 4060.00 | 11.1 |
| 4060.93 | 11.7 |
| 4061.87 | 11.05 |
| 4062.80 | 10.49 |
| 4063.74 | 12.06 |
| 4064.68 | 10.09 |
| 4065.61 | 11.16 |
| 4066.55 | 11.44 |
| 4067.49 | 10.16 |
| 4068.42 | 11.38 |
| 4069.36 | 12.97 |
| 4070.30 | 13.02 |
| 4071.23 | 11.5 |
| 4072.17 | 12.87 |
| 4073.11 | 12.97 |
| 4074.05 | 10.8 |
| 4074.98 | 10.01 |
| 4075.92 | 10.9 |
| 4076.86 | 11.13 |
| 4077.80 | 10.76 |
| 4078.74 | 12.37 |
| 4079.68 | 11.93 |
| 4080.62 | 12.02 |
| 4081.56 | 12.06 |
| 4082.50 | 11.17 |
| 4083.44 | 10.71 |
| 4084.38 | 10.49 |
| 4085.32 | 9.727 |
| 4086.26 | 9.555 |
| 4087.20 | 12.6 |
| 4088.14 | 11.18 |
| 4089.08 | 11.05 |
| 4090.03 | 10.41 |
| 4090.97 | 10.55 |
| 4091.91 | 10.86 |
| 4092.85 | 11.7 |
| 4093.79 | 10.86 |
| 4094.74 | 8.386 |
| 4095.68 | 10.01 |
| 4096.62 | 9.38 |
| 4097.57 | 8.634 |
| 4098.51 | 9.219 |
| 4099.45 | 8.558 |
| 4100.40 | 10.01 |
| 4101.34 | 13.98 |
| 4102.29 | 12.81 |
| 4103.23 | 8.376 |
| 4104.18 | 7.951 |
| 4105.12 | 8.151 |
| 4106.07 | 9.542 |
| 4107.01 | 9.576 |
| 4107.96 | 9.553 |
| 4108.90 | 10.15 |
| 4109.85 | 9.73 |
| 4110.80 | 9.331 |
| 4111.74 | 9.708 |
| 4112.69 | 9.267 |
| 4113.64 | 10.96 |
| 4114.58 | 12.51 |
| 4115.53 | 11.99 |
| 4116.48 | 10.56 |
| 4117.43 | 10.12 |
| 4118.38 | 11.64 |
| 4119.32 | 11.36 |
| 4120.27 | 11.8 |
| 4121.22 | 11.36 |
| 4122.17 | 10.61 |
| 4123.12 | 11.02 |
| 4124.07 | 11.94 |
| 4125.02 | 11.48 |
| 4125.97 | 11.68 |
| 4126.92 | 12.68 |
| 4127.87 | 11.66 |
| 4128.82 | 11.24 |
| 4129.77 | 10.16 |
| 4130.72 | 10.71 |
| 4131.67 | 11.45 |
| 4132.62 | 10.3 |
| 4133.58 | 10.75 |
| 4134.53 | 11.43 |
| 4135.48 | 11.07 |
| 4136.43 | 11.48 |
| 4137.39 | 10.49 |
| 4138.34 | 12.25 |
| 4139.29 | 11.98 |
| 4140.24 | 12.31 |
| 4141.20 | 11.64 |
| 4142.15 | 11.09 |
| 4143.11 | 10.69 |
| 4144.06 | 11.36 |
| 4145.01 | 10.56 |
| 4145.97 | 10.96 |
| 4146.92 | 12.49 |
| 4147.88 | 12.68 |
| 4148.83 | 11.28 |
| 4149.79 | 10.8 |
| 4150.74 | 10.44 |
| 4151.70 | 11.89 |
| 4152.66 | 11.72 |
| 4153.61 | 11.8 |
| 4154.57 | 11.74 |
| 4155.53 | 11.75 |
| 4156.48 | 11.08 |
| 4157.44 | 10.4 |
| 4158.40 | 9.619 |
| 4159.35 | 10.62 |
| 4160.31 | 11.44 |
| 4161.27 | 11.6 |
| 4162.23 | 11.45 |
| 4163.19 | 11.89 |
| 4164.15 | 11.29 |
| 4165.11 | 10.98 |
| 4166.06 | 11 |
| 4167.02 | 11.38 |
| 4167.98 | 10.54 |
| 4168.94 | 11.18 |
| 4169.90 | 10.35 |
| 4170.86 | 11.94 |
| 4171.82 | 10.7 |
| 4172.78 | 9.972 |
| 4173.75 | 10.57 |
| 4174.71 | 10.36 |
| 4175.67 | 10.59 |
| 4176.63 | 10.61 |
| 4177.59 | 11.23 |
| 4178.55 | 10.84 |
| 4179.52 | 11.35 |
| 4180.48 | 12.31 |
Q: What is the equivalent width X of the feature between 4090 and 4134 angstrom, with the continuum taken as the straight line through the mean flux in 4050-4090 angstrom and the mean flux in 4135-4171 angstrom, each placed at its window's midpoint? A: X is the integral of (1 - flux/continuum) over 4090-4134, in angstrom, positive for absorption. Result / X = 3.2 angstrom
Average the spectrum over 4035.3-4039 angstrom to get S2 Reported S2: 11.7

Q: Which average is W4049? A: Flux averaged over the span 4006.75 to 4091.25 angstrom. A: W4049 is 11.7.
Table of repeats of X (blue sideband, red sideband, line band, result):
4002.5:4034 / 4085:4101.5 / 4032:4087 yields -3.2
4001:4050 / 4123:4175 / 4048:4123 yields 3.9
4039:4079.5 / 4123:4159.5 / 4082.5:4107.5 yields 2.9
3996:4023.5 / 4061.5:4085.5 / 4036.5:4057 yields -0.8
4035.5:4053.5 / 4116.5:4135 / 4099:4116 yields 1.9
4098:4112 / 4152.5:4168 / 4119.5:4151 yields -2.3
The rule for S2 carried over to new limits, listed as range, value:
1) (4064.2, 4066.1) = 10.6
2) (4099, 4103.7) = 10.8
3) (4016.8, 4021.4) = 13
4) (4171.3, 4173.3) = 10.3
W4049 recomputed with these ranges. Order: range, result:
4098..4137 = 10.7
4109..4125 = 10.9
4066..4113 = 10.6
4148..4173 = 11.1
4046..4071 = 11.7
